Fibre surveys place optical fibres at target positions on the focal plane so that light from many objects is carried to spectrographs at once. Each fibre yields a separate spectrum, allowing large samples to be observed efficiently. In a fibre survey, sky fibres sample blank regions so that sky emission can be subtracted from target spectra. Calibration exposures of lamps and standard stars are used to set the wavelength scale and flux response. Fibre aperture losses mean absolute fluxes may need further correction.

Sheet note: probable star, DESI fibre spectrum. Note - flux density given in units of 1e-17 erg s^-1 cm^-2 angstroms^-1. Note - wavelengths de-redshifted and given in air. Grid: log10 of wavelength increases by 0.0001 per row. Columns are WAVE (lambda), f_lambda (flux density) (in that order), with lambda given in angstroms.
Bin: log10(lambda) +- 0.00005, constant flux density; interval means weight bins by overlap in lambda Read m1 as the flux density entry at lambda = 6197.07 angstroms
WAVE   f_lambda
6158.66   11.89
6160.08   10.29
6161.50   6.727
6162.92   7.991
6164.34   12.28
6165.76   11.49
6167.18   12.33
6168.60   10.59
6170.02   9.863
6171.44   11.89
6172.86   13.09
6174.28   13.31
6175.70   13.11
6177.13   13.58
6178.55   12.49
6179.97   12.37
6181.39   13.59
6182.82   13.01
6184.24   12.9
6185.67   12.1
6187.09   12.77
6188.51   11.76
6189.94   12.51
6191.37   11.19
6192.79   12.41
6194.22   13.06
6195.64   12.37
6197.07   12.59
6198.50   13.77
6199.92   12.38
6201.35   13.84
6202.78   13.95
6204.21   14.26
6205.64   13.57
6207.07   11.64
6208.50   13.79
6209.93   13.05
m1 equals 12.59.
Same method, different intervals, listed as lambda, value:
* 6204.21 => 14.26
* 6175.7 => 13.11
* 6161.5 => 6.727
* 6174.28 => 13.31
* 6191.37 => 11.19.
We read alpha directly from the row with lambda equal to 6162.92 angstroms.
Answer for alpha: 7.991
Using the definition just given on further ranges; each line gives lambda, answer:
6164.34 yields 12.28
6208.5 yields 13.79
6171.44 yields 11.89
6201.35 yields 13.84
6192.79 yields 12.41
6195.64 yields 12.37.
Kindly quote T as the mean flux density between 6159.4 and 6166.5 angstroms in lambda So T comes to 9.76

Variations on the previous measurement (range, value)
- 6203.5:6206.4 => 13.9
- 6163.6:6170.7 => 11.3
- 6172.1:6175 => 13.2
